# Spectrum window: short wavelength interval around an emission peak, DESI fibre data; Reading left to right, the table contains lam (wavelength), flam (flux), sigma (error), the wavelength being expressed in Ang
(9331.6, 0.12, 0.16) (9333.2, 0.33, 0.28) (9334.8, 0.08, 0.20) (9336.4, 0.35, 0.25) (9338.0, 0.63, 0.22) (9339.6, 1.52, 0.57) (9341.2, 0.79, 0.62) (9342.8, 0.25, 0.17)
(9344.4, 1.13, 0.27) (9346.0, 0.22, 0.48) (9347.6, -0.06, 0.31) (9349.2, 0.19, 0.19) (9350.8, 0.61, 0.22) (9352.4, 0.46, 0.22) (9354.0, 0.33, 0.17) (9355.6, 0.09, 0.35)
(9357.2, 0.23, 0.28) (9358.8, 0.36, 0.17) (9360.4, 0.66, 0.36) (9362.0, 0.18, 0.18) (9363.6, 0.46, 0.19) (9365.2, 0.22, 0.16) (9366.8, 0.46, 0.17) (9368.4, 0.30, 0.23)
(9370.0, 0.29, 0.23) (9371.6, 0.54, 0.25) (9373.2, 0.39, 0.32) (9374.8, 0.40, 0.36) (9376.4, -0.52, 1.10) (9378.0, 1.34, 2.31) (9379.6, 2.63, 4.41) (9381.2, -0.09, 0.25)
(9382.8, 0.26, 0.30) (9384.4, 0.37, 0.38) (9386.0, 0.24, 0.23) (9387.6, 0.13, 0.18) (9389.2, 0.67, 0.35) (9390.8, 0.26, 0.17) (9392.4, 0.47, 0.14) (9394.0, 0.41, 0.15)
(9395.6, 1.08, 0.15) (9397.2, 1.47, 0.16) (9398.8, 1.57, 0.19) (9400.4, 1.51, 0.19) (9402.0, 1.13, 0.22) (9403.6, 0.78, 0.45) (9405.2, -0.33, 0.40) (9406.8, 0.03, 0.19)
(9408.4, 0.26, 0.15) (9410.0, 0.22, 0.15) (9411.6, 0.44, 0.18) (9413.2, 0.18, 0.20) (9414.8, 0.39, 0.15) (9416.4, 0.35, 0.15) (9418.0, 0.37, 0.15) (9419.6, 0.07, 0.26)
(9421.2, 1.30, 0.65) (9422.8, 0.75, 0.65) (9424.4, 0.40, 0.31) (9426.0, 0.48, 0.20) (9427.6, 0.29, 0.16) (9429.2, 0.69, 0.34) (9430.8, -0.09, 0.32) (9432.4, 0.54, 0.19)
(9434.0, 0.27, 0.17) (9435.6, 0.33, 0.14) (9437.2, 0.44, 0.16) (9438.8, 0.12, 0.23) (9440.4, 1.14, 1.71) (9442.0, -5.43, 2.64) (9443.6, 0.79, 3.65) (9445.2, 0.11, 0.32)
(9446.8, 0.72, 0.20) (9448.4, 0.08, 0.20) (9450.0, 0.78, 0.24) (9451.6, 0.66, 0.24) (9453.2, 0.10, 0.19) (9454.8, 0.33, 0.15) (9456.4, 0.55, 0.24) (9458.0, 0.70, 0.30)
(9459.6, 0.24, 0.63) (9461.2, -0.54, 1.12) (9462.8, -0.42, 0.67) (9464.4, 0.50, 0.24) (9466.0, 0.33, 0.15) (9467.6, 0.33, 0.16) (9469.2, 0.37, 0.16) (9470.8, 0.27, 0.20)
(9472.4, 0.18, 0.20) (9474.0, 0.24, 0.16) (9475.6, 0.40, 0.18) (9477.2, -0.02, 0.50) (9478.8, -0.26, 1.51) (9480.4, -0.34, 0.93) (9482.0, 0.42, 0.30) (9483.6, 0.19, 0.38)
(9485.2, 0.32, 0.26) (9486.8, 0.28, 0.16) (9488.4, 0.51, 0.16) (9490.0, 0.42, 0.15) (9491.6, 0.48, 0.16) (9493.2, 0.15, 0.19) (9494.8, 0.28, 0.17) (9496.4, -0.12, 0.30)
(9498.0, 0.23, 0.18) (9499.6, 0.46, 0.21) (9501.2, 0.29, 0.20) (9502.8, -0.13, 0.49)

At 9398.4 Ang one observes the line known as H-beta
